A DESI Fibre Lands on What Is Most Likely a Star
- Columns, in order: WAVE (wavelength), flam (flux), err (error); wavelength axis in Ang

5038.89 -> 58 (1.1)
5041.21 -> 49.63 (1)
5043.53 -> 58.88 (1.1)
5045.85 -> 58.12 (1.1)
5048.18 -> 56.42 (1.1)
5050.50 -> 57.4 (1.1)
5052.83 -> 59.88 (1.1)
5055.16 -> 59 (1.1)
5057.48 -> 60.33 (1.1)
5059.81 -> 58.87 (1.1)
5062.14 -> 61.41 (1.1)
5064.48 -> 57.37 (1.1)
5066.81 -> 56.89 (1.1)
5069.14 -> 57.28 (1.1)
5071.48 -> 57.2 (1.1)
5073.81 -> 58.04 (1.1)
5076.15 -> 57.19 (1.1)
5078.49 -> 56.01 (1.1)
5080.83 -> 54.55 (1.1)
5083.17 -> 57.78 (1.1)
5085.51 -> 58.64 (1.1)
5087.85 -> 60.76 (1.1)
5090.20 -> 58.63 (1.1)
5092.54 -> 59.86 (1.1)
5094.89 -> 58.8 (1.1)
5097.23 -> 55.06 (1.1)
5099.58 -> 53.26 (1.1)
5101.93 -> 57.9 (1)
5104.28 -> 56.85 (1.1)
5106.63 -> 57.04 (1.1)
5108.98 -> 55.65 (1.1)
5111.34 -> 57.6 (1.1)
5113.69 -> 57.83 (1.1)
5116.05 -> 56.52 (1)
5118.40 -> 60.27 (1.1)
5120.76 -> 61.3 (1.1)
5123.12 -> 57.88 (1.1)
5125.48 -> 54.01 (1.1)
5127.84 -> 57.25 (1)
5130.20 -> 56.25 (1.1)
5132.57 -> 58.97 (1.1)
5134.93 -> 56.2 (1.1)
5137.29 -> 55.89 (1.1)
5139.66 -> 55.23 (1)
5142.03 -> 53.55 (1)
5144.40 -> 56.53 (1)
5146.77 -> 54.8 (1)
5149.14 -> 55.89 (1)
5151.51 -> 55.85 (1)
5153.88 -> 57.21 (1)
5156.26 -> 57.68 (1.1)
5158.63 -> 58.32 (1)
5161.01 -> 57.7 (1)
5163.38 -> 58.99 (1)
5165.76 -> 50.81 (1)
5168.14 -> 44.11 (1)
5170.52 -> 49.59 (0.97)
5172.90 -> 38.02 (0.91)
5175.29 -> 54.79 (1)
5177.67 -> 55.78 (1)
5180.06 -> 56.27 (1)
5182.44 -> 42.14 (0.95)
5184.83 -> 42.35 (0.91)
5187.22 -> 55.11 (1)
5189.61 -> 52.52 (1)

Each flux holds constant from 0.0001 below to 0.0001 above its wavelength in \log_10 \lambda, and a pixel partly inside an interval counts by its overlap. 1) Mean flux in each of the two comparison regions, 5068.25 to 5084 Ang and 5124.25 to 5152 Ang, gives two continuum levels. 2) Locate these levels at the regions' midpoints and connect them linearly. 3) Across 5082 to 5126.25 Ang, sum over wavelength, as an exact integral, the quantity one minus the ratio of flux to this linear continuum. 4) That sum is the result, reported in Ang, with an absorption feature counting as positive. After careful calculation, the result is -1.0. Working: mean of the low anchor 56.8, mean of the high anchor 55.9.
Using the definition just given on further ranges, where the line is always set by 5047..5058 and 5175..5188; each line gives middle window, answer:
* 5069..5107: -0.7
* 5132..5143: -0.5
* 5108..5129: -1.2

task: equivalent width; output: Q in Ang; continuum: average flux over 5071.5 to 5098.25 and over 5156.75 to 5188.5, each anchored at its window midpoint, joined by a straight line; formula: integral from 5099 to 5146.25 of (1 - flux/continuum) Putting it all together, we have -1.6 Ang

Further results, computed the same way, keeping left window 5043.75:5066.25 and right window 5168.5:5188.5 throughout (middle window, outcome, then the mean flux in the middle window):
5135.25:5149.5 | -0.95 Ang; 55.3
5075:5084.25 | 0.07 Ang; 56.4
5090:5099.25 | -0.33 Ang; 57.6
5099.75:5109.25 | -0.30 Ang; 56.6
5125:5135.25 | -0.76 Ang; 56.7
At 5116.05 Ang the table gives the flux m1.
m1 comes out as 56.52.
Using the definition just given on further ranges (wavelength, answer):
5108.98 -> 55.65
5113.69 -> 57.83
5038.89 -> 58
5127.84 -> 57.25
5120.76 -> 61.3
